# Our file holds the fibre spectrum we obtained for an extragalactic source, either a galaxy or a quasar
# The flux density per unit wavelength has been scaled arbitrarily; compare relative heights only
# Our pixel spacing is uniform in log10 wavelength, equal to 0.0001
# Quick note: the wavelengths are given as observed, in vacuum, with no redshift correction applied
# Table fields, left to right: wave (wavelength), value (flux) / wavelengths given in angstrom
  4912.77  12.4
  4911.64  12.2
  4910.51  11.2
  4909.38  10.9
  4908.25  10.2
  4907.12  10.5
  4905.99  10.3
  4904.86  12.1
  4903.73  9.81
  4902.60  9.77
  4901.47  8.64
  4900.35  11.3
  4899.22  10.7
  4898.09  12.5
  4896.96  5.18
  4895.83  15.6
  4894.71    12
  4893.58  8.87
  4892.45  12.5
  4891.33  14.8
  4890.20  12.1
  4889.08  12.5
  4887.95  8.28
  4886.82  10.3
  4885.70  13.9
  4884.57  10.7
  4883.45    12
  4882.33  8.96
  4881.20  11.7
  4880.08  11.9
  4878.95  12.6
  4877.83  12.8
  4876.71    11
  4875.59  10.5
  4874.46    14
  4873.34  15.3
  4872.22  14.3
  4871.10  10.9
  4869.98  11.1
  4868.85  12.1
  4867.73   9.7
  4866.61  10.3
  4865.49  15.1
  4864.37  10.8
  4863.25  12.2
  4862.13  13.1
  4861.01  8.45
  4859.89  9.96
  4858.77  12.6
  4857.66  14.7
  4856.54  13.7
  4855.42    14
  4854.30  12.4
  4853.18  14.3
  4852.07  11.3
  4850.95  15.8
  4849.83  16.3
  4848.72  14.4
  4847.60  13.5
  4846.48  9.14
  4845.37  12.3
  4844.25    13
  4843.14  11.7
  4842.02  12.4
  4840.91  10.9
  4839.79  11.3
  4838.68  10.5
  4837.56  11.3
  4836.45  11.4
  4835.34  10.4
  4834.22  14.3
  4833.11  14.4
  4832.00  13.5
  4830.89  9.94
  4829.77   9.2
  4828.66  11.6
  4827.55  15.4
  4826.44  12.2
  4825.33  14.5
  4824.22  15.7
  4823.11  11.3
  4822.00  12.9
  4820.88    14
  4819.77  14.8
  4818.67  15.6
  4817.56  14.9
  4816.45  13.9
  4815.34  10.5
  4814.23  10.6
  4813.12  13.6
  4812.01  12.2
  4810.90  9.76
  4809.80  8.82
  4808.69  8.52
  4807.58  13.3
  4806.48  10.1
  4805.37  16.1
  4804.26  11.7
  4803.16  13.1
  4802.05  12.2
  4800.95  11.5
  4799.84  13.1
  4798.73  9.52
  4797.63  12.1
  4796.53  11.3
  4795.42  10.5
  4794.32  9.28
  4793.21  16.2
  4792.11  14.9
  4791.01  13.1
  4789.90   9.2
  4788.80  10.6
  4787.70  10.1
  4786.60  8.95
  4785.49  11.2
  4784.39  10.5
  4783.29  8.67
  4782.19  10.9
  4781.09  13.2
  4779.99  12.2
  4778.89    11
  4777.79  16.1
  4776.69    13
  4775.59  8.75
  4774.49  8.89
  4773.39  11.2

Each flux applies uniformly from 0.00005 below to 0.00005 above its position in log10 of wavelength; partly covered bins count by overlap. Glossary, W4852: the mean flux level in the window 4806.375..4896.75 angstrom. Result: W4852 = 12.2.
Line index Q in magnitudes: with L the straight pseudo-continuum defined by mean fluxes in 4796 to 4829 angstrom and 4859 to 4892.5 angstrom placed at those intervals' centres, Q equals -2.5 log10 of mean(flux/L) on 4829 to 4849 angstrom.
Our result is 0.03 mag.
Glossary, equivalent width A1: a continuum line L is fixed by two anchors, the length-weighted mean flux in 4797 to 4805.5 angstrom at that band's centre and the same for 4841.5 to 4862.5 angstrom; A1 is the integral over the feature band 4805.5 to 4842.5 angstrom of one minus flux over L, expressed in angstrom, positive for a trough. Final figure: 0.6 angstrom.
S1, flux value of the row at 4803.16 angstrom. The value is 13.1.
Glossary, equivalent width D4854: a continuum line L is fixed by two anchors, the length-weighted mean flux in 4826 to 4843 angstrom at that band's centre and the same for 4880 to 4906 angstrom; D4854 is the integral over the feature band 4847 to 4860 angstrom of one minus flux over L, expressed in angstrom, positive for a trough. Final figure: -2.3 angstrom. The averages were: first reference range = 11.9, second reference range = 11.1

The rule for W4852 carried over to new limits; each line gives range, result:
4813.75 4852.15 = 12.7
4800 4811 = 11.6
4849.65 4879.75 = 12.5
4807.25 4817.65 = 11.4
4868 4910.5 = 11.4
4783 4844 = 12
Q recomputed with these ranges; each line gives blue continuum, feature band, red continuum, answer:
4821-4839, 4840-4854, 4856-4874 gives -0.05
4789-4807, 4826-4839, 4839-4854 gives 0.05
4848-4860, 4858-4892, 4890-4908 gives 0.05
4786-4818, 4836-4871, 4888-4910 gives -0.08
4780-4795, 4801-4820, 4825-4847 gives -0.06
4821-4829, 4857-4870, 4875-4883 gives 0.02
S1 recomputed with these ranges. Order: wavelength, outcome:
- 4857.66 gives 14.7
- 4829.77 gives 9.2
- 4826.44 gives 12.2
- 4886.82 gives 10.3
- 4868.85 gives 12.1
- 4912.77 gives 12.4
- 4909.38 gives 10.9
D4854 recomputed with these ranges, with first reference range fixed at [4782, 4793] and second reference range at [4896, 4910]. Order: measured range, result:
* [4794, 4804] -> -0.50 angstrom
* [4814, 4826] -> -3.10 angstrom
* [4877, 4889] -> -1.06 angstrom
